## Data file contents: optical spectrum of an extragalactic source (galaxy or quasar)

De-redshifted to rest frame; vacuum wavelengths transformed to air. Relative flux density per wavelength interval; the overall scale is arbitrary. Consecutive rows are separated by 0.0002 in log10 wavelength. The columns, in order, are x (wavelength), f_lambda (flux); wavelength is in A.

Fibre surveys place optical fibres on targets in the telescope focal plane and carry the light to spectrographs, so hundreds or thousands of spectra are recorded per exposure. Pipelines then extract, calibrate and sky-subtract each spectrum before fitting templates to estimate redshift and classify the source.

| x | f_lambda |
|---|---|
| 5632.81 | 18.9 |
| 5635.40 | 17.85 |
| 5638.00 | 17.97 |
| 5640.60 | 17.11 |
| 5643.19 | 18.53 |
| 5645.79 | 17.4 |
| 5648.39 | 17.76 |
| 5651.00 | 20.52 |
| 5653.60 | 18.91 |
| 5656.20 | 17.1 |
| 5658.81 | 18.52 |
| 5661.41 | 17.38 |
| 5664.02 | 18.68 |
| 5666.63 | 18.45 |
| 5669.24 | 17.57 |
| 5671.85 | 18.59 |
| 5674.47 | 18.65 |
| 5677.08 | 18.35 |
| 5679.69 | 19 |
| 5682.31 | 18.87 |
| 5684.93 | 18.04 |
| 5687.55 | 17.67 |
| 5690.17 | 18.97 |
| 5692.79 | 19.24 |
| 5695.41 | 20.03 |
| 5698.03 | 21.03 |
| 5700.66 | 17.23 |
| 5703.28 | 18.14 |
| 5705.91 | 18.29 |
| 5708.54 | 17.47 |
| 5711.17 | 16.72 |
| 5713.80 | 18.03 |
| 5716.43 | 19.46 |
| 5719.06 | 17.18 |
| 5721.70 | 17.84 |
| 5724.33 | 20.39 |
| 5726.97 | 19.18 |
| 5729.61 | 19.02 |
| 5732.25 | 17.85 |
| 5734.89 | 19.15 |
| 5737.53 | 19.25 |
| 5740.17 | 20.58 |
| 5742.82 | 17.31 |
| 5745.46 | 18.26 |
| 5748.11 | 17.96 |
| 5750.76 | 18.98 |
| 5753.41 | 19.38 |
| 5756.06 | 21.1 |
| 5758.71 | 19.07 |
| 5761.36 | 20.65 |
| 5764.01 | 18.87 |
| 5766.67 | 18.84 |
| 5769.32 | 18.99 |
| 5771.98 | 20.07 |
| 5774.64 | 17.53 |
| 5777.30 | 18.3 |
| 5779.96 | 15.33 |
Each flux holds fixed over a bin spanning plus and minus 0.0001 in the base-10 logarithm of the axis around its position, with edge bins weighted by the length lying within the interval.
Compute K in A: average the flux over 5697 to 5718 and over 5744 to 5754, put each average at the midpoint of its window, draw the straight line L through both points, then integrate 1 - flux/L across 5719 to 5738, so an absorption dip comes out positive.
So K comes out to -0.4 A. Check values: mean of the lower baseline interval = 18.2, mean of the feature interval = 18.8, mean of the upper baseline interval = 18.6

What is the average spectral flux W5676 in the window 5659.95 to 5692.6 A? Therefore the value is 18.4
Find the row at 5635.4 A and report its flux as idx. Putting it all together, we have 17.85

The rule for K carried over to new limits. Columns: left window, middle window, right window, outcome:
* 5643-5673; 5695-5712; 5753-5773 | 0.4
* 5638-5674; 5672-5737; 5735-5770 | 0.4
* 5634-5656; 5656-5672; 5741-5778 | 0.2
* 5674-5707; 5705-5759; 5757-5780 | 0.3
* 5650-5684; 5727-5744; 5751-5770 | 0.3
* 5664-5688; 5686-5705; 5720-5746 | -0.3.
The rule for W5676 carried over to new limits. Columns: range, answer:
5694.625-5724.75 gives 18.4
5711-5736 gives 18.6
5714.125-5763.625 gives 19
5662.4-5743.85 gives 18.6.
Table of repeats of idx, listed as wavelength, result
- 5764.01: 18.87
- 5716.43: 19.46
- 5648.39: 17.76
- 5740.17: 20.58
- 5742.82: 17.31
